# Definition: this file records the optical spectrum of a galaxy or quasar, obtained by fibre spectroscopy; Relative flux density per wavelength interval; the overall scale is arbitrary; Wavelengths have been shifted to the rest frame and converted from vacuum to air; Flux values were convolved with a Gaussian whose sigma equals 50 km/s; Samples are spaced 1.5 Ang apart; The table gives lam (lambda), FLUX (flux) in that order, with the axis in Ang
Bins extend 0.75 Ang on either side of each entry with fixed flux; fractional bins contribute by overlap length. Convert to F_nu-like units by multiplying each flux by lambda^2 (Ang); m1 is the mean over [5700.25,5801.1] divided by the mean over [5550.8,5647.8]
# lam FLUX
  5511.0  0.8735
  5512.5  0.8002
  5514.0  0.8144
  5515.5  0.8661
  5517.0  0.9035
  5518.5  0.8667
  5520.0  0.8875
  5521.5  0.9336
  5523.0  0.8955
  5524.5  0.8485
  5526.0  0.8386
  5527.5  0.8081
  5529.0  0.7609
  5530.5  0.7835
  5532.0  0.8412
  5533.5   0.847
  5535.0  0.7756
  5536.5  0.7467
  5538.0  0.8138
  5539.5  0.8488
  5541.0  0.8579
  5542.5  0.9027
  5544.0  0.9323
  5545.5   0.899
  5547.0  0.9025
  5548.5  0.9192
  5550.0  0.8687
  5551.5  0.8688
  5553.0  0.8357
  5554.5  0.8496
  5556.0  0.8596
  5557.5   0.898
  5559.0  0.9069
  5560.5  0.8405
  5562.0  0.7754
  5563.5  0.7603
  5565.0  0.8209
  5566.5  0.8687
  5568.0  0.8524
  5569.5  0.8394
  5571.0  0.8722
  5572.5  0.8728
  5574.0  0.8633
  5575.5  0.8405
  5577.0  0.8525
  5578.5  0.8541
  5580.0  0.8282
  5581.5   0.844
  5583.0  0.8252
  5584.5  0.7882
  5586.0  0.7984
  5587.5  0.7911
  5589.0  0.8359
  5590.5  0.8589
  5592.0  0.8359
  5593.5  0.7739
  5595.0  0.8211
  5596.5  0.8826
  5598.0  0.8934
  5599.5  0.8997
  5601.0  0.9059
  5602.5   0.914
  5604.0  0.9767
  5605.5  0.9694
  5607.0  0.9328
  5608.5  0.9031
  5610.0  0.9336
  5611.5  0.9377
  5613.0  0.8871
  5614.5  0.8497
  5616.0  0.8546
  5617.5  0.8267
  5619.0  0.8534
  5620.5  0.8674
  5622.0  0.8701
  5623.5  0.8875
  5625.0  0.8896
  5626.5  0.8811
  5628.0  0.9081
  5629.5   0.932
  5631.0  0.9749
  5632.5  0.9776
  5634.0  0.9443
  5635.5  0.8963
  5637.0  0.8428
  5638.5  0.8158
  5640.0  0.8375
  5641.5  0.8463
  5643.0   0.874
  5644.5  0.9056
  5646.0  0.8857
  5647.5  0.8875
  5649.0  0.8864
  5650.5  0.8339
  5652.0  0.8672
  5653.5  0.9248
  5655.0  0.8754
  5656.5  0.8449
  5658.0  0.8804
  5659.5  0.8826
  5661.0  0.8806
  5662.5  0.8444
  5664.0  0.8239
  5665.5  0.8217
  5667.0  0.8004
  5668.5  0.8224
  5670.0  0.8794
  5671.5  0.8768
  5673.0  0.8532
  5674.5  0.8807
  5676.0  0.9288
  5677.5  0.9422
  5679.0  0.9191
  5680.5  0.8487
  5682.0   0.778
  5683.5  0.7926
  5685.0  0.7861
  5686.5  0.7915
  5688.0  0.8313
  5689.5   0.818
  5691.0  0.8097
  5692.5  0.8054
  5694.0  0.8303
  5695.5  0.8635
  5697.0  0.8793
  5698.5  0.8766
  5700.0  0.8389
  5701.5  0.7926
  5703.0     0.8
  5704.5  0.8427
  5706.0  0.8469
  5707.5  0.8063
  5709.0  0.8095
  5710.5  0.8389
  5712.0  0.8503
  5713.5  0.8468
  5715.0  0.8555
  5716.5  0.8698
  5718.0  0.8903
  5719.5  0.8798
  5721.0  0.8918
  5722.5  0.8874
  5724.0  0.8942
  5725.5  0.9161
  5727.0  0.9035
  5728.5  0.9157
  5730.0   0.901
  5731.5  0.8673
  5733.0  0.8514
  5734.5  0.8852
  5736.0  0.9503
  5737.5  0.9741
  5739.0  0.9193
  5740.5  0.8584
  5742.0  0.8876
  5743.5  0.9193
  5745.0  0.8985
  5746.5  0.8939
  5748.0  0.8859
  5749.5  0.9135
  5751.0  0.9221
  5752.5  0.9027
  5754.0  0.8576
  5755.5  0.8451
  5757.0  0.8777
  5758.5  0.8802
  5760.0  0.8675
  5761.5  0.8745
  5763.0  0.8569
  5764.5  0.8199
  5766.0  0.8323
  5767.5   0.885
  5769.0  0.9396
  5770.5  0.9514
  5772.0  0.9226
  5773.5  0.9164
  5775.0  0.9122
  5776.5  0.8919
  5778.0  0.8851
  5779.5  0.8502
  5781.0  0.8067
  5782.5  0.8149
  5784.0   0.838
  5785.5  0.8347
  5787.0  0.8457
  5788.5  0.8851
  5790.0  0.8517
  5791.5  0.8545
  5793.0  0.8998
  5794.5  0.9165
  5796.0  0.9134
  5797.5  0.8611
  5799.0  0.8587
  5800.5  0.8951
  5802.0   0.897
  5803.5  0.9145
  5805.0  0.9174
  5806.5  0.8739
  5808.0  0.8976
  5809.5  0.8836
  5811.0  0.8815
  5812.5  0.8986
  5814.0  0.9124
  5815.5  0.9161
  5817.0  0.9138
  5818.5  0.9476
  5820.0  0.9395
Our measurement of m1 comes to 1.06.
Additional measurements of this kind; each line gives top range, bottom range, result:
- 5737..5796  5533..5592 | 1.12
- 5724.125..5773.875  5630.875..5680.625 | 1.05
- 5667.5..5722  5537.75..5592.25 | 1.04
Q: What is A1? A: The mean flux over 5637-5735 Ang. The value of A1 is 0.857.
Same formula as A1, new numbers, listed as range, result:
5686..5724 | 0.843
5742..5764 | 0.885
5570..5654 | 0.875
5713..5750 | 0.894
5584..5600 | 0.834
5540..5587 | 0.854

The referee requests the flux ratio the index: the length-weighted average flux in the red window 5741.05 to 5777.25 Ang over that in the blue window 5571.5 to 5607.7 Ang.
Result 1.03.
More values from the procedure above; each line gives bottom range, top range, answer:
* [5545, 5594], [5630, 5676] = 1.03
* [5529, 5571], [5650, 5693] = 1.00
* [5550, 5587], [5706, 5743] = 1.05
